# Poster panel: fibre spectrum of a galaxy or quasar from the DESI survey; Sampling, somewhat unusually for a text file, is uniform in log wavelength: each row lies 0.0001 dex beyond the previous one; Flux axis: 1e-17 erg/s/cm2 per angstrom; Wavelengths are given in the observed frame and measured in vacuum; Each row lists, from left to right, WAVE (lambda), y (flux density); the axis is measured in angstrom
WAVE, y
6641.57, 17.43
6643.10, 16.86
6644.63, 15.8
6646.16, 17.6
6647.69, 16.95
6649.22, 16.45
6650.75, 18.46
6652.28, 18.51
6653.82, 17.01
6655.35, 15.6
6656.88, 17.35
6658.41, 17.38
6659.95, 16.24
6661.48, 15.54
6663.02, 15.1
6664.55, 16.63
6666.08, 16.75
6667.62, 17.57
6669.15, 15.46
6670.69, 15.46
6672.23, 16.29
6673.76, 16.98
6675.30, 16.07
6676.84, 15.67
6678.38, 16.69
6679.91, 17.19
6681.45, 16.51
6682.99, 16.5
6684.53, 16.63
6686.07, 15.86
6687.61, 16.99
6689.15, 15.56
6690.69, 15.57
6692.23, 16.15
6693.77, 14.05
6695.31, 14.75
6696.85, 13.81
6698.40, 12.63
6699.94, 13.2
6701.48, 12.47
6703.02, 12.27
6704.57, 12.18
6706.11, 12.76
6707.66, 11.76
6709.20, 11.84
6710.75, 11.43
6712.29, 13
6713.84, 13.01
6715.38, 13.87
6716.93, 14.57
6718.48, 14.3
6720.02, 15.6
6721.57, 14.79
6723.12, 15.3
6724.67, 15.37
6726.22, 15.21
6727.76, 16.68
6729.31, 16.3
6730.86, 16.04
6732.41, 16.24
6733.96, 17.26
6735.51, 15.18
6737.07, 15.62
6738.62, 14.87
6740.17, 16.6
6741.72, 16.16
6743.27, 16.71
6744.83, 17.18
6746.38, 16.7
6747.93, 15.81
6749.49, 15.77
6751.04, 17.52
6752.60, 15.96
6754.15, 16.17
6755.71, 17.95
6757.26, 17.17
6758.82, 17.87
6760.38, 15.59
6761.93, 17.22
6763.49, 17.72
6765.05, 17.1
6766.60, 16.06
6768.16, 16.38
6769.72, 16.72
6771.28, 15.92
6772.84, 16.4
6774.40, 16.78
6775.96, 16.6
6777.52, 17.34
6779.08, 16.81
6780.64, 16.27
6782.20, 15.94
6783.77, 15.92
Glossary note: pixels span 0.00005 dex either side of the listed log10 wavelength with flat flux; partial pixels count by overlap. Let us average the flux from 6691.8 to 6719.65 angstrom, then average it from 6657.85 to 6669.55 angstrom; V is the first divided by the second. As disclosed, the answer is 0.81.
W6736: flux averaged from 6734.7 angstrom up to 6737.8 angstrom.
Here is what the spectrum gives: 15.4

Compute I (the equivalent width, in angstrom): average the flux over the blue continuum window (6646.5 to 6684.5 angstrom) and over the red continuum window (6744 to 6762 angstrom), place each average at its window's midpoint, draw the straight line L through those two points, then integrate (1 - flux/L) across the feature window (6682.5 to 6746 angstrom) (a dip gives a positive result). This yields 7.2 angstrom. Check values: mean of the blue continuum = 16.6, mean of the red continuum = 16.7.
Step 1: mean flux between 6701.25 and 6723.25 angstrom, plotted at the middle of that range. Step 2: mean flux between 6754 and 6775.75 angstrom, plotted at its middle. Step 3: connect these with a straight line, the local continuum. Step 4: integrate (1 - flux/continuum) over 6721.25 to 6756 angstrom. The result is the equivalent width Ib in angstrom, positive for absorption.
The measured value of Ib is -2.6 angstrom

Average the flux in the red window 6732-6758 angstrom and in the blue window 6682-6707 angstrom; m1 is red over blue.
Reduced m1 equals 1.13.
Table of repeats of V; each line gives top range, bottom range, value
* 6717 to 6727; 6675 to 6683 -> 0.92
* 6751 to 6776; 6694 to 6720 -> 1.28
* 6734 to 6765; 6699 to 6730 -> 1.20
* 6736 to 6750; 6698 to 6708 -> 1.29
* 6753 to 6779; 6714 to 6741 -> 1.09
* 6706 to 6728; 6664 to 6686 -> 0.85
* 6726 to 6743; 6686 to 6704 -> 1.12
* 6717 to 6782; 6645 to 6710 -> 1.05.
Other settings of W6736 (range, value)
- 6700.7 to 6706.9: 12.4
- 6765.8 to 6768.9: 16.3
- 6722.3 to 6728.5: 15.6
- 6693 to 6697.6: 14.2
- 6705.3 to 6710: 12.1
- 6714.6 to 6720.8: 14.6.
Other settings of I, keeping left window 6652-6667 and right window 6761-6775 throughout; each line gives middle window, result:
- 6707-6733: 3.44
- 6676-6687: 0.09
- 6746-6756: 0.11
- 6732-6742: 0.41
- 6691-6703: 2.00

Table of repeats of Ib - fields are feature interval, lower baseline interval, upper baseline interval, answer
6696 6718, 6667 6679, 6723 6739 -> 4.43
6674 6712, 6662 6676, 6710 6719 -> 0.60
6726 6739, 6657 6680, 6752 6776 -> 0.48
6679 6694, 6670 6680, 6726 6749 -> 0.08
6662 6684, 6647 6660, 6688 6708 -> -1.00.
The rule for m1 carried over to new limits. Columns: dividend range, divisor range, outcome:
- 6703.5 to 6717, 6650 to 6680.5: 0.76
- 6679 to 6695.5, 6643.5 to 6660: 0.94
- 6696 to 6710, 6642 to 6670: 0.75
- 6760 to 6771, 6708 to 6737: 1.13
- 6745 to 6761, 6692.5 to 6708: 1.27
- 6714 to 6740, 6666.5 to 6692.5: 0.95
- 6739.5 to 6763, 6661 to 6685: 1.02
